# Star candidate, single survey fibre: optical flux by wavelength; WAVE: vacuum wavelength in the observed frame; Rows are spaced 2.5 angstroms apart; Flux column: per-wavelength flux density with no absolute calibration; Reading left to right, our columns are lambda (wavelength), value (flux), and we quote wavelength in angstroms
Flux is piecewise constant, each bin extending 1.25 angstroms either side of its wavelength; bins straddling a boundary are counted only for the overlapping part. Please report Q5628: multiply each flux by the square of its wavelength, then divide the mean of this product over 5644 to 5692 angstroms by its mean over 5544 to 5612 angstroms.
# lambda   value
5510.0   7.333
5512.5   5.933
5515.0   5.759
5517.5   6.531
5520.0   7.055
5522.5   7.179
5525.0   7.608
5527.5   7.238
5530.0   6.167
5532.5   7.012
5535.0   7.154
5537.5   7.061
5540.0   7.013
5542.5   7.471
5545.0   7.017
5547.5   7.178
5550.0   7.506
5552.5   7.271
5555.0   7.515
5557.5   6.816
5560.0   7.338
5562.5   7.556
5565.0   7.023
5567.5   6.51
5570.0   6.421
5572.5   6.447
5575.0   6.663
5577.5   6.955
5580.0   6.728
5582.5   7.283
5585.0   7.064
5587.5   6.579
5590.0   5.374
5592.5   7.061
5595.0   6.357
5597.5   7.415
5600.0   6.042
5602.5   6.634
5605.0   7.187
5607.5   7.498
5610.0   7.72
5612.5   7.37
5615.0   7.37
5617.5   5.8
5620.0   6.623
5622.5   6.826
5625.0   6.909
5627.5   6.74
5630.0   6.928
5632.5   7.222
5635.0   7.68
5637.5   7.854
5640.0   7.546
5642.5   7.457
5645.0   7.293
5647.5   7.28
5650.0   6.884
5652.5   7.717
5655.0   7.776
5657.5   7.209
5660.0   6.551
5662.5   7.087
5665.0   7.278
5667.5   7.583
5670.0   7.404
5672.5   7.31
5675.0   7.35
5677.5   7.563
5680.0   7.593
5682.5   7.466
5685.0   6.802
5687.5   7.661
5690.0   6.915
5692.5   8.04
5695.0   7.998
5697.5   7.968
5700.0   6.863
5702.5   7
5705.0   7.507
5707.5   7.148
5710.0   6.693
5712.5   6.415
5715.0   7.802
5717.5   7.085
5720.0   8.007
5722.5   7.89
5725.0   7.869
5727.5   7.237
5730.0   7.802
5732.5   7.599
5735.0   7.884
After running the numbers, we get 1.1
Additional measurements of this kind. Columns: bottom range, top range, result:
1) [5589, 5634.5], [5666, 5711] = 1.11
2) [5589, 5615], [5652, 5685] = 1.09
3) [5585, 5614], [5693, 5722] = 1.11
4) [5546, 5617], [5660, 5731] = 1.11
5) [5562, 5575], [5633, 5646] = 1.15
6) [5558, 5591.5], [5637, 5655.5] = 1.13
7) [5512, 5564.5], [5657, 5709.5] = 1.10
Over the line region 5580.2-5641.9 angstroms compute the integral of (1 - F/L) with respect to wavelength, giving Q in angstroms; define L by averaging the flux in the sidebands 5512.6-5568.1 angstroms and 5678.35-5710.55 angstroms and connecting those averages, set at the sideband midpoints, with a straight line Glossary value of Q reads 1.9 angstroms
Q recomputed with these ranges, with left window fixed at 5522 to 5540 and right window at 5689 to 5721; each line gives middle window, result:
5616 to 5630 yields 1.1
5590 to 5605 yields 1.1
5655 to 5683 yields -0.2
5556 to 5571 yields 0.3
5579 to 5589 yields 0.4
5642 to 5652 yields 0.0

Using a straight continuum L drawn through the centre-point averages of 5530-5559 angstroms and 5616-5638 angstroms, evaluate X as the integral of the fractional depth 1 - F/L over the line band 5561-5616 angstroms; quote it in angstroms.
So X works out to 1.2 angstroms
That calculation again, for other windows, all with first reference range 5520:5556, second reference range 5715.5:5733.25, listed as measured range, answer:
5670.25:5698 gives 0.2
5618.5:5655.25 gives 1.0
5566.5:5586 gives 1.4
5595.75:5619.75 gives 1.2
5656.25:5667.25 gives 0.6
